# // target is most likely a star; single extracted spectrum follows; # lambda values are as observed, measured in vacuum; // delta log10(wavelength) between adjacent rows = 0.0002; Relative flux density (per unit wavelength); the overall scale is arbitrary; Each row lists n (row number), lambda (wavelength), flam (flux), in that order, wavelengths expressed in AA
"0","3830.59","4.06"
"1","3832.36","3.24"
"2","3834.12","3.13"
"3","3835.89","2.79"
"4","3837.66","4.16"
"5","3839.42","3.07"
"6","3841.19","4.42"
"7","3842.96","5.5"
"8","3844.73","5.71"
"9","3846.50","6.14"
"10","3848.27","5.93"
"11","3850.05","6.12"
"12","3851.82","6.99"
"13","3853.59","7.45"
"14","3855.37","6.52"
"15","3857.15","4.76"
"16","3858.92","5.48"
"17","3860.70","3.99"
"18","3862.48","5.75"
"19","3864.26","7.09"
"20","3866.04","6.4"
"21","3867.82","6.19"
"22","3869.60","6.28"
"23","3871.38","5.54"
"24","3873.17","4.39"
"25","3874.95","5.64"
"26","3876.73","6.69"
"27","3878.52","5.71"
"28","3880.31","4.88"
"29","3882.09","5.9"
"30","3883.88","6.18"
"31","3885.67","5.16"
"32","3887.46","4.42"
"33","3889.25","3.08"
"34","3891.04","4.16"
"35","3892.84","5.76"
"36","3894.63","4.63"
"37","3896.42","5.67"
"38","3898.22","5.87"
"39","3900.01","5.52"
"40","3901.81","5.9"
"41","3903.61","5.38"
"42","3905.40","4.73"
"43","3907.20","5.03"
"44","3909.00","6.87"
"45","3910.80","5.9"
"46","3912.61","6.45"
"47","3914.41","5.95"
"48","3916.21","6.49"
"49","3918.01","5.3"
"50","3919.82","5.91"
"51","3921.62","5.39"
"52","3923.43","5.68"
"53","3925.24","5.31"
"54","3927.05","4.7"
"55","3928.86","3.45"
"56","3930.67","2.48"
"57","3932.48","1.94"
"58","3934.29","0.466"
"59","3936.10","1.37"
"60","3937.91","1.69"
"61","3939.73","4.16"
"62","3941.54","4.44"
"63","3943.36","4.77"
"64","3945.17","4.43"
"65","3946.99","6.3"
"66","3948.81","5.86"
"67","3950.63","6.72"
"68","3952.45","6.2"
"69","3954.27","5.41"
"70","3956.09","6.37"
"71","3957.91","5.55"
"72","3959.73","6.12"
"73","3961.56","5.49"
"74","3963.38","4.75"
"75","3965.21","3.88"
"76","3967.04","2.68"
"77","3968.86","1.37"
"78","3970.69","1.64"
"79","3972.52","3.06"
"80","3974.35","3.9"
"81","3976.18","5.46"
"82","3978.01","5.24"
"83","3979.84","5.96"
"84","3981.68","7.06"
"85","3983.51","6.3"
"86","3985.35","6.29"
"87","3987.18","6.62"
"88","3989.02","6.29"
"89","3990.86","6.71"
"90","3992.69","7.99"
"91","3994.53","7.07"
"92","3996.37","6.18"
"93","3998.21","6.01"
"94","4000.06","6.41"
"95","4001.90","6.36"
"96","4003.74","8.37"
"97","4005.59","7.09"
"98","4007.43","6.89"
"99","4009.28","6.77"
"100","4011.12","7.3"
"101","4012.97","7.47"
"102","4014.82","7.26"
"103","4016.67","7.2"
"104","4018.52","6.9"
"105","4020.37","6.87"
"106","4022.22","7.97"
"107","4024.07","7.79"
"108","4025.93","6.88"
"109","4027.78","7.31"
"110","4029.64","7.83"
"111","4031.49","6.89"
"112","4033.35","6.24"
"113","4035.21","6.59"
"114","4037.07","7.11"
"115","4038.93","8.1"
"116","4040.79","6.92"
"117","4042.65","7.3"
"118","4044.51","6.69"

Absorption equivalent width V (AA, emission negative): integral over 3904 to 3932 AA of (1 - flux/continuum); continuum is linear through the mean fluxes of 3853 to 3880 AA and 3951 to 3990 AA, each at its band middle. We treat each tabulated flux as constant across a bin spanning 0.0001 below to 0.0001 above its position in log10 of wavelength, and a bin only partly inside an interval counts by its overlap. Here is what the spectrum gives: 0.98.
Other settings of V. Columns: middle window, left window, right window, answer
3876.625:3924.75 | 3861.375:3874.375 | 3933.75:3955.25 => -2.3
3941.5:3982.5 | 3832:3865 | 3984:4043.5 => 9.8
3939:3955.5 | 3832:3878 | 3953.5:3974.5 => -3.9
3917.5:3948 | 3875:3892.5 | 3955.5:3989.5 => 6.4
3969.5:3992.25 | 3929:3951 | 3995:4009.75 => 1.5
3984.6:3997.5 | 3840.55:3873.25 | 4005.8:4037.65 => 0.3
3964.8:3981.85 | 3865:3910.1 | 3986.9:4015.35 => 7.0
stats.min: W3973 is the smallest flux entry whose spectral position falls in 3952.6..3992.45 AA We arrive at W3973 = 1.37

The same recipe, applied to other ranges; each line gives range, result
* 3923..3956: 0.466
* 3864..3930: 3.08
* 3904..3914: 4.73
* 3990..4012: 6.01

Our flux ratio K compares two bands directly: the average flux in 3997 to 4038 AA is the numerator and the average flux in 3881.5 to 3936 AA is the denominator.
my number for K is 1.4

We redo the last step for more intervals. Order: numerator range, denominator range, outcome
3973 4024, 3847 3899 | 1.19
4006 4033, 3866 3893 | 1.35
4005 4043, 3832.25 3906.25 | 1.35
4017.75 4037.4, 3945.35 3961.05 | 1.19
